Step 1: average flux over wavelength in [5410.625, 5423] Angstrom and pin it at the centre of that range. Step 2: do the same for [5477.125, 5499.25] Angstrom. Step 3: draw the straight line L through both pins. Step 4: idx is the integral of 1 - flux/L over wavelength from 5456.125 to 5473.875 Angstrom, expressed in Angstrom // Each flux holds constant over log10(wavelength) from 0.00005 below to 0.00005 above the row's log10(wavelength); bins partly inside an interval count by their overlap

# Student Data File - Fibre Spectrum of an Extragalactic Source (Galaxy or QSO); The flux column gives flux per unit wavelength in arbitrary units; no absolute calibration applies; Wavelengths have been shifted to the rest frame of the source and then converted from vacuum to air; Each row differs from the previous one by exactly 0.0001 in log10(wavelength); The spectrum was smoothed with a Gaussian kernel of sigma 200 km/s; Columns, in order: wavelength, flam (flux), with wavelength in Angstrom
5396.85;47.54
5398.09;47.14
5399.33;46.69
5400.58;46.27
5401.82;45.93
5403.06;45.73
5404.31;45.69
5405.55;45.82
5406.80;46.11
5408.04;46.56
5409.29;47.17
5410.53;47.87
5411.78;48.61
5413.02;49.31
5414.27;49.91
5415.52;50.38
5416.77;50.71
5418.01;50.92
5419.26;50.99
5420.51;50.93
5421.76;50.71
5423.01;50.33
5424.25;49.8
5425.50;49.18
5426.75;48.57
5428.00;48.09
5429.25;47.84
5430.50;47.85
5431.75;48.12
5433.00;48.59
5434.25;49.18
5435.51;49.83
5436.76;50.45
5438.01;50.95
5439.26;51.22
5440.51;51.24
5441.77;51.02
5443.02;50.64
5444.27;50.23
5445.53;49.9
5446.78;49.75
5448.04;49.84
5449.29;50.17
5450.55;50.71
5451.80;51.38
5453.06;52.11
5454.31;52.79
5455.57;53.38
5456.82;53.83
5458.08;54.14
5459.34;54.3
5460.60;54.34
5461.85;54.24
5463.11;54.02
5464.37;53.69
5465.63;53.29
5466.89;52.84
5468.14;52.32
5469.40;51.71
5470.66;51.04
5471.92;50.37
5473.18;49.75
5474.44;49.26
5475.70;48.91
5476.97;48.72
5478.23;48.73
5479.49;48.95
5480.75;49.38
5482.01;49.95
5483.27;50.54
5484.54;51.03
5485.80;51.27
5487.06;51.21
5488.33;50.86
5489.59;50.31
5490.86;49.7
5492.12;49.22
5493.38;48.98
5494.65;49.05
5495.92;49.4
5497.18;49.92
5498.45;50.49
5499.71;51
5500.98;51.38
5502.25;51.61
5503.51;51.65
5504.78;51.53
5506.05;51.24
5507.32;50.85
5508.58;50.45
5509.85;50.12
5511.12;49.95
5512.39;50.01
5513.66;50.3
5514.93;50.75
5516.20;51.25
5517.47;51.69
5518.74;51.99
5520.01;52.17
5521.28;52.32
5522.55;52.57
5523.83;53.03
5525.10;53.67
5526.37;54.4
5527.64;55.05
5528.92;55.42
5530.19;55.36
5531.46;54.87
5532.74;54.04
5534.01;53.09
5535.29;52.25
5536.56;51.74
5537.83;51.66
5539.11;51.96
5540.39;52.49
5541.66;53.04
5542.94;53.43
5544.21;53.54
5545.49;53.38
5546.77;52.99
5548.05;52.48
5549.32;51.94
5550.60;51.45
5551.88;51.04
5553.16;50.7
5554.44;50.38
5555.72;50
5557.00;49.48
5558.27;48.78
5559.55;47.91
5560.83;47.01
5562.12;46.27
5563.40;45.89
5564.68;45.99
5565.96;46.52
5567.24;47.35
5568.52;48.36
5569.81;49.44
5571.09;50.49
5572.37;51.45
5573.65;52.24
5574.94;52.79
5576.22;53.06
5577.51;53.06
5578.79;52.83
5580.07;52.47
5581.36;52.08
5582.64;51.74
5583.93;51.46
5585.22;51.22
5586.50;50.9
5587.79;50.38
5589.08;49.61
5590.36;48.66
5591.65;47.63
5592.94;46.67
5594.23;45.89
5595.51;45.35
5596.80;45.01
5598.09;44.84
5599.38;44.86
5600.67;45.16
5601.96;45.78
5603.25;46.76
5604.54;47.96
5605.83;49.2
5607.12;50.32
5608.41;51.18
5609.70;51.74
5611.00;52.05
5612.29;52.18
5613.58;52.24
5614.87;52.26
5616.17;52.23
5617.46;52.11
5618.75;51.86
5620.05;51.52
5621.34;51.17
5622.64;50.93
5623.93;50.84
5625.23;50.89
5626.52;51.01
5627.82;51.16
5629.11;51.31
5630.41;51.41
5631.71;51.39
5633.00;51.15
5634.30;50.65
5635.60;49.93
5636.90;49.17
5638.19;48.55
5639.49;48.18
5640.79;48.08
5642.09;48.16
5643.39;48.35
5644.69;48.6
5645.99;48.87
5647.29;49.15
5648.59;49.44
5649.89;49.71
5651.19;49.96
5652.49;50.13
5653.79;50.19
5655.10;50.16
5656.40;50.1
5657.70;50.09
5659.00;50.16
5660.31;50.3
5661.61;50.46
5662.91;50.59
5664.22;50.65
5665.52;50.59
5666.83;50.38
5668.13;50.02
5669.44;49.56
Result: -1.0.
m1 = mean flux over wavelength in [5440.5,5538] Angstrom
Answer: 51.5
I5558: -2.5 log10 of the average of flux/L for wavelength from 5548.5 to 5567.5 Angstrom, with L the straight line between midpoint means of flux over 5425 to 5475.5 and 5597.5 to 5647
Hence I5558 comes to 0.033 mag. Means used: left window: 51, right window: 49.8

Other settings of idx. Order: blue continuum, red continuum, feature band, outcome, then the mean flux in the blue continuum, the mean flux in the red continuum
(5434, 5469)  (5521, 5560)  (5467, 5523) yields 1.70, 51.9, 52.4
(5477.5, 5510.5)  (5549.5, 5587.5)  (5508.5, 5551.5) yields -1.96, 50.3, 50.1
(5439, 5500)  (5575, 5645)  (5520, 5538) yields -1.06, 51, 49.9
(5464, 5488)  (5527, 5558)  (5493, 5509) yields 0.23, 50.6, 52.5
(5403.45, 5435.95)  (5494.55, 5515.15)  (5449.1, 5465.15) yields -1.14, 48.8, 50.6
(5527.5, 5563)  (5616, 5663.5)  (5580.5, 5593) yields 0.21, 51.7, 50.2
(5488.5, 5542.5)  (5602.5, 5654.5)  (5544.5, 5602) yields 1.73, 51.7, 50.3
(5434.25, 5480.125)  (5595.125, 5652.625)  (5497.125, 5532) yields -0.85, 51.4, 49.6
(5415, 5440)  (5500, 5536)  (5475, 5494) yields 0.54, 49.7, 52.2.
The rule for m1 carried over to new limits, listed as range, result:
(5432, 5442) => 50.2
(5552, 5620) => 49.5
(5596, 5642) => 49.8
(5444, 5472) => 52.3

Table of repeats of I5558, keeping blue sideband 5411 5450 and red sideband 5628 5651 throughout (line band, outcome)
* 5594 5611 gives 0.05 mag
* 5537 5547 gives -0.07 mag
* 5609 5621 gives -0.05 mag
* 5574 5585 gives -0.06 mag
